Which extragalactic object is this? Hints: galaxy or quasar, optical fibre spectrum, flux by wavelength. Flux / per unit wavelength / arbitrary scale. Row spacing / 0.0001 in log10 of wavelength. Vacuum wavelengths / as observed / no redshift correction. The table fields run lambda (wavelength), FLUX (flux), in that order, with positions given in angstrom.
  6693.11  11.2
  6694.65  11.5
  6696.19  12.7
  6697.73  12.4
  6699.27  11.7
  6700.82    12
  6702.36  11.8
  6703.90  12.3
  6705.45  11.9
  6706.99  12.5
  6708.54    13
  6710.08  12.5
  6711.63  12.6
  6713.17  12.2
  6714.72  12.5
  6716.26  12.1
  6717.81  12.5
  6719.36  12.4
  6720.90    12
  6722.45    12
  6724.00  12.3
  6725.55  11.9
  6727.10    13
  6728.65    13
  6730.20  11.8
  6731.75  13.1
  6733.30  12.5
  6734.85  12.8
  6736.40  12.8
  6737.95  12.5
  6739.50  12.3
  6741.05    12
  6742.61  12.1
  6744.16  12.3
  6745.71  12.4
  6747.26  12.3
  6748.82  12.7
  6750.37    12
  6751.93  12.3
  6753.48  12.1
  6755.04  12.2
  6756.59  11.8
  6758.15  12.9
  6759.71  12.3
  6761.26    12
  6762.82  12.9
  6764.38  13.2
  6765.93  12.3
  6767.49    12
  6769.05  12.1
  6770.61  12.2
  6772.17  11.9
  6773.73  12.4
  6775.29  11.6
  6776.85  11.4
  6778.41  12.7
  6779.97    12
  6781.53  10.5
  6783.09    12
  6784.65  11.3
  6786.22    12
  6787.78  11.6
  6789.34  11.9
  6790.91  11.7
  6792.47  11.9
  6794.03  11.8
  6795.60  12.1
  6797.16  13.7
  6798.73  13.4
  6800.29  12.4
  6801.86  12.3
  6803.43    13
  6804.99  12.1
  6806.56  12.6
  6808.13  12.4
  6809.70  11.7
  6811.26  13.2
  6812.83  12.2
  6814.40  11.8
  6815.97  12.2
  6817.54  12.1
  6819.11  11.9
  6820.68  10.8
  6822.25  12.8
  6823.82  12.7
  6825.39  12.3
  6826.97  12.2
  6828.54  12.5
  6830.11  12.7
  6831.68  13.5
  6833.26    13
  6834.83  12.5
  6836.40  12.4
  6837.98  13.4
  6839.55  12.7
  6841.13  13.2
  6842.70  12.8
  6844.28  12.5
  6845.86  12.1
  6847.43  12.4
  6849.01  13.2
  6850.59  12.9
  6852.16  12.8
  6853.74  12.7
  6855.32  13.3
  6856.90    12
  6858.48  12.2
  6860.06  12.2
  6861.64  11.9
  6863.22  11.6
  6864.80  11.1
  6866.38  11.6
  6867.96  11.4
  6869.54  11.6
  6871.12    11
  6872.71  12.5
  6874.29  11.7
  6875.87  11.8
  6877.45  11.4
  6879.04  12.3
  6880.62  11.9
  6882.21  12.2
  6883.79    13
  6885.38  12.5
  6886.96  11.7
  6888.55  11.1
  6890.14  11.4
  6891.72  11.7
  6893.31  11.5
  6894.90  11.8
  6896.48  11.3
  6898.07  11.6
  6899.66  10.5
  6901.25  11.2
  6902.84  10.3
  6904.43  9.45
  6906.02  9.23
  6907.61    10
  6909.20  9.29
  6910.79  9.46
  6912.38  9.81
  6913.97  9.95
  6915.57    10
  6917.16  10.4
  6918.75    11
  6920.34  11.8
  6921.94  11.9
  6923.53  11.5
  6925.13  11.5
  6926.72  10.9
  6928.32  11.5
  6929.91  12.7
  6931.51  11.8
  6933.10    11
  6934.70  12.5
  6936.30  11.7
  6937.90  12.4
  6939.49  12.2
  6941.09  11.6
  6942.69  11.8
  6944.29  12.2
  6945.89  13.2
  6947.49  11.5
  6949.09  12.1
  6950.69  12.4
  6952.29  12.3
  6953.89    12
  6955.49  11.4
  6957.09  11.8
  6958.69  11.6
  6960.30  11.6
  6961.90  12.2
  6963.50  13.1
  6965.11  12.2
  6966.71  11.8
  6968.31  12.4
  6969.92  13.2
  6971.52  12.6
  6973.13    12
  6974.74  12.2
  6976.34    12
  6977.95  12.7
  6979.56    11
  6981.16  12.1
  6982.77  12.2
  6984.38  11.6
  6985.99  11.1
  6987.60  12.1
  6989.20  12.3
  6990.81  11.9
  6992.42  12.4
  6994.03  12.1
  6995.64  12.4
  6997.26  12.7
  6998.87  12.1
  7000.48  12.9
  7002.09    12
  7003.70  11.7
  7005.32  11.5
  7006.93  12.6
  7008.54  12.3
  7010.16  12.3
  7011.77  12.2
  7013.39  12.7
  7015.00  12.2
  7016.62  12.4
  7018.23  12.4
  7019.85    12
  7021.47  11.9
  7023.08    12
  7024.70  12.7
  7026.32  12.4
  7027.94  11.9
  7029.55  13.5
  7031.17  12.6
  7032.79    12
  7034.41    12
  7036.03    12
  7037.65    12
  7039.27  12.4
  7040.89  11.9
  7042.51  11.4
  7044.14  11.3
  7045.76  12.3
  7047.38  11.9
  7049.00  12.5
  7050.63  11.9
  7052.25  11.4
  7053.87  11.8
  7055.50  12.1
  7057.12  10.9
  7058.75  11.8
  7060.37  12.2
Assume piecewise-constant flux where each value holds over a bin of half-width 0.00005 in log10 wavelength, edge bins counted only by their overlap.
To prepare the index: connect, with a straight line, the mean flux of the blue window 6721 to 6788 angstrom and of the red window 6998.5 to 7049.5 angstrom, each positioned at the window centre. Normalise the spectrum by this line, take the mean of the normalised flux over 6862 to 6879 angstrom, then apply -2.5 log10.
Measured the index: 0.05 mag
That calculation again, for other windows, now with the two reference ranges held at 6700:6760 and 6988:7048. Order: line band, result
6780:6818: 0.01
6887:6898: 0.07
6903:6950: 0.10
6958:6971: 0.00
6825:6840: -0.04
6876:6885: 0.01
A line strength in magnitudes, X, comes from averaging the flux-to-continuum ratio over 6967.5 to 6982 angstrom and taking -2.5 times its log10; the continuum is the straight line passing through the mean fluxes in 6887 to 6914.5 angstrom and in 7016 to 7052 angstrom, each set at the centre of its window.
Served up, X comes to -0.07 mag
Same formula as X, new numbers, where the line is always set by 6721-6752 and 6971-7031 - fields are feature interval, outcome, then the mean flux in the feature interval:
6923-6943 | 0.042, 11.8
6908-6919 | 0.228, 9.94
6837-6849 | -0.038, 12.7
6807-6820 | 0.013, 12.2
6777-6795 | 0.054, 11.8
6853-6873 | 0.035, 11.9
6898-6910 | 0.210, 10.1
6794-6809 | -0.023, 12.6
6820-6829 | 0.010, 12.2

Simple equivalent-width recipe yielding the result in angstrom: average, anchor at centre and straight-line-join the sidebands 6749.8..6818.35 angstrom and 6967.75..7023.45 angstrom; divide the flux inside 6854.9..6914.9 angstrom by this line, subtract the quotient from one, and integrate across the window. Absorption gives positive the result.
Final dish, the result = 4.3 angstrom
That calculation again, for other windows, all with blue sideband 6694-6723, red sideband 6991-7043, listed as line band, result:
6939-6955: 0.17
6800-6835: -0.40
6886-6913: 3.44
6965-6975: -0.10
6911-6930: 1.97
